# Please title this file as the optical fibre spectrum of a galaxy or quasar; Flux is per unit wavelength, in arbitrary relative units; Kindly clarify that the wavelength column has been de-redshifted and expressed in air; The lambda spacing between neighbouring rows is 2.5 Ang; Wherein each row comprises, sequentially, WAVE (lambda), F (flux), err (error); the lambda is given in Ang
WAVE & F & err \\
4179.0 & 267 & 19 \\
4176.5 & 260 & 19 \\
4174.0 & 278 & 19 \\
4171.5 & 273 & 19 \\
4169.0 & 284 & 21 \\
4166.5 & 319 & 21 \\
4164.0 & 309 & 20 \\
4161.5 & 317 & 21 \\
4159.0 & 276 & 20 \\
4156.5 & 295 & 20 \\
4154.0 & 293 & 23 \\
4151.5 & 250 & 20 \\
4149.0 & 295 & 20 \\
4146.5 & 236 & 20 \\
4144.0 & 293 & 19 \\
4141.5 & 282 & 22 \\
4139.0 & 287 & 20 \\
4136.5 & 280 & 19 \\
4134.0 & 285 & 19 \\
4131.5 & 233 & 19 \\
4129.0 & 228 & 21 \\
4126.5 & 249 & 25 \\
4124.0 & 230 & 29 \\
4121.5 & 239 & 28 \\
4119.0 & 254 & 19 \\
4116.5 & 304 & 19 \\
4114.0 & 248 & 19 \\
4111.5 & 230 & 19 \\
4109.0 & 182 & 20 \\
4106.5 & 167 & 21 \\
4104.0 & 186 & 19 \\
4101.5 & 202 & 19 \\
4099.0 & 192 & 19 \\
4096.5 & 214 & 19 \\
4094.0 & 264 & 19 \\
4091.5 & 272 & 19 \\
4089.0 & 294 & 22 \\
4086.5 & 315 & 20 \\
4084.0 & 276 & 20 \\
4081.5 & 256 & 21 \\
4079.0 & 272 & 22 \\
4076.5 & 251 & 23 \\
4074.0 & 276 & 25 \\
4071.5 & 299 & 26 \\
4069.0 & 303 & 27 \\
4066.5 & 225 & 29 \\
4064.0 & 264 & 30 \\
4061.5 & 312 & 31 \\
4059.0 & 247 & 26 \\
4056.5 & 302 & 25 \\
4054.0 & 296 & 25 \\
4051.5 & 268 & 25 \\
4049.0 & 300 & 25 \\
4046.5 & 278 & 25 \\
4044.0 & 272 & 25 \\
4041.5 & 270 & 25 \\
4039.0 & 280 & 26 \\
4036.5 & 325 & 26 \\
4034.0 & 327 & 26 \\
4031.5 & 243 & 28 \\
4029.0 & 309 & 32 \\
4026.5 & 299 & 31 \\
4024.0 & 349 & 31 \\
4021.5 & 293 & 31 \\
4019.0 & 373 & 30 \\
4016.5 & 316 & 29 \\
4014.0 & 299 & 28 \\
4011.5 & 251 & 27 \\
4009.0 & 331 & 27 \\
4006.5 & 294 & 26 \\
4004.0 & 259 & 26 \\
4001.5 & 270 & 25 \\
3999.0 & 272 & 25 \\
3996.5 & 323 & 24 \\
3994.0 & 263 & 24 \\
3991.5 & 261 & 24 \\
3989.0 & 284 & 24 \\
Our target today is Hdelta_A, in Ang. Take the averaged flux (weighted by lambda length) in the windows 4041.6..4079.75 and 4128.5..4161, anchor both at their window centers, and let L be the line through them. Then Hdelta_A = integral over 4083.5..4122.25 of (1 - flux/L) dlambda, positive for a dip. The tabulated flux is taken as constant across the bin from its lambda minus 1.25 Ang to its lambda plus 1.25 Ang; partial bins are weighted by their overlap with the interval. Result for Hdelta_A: 5.1 Ang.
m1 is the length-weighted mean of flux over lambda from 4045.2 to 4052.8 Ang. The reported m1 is 282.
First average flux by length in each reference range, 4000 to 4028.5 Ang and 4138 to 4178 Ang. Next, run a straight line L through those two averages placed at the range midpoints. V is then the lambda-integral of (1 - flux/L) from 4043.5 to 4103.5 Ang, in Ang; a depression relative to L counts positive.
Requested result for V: 5.6 Ang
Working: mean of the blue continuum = 303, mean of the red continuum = 284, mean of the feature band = 268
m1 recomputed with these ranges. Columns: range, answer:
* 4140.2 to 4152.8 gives 271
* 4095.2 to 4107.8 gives 192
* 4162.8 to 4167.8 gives 314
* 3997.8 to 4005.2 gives 267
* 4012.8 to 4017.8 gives 308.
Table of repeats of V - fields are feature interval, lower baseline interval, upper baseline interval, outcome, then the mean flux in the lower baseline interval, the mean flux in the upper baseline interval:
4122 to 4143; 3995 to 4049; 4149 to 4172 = 2.4 Ang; 297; 291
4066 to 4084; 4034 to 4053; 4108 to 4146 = 0.3 Ang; 288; 255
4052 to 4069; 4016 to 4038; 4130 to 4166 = 1.6 Ang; 314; 281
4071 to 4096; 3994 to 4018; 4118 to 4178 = 0.5 Ang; 290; 273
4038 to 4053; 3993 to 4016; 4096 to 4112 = -1.8 Ang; 286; 194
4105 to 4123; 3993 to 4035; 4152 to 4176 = 3.8 Ang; 298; 291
